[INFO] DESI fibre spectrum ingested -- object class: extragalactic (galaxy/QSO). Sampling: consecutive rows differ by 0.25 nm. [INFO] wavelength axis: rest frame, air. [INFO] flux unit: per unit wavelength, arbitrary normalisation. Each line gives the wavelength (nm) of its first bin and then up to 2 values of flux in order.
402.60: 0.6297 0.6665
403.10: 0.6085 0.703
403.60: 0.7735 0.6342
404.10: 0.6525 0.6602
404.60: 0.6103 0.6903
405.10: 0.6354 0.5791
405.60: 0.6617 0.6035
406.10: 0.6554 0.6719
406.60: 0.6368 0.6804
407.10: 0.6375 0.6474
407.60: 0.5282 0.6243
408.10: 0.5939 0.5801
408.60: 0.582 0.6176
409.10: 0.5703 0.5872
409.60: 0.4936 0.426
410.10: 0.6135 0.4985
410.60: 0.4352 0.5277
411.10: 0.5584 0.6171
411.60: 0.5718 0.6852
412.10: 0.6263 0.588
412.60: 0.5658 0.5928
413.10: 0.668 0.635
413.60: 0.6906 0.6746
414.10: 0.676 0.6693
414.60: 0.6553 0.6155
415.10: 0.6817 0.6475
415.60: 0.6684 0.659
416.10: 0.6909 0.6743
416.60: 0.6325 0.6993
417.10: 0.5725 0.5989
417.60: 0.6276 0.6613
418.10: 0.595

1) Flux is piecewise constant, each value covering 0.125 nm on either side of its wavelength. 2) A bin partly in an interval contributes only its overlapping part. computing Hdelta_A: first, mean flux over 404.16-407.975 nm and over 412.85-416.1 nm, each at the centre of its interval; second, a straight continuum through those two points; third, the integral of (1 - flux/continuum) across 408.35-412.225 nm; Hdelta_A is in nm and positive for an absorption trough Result 0.52 nm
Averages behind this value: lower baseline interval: 0.635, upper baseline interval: 0.66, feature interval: 0.561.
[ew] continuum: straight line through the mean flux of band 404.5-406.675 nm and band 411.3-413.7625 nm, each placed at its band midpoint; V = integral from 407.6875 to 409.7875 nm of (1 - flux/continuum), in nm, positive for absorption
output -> 0.19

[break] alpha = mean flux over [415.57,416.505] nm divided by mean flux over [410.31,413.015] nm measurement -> 1.17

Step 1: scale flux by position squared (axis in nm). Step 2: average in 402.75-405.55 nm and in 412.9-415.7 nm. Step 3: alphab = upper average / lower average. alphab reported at 1.1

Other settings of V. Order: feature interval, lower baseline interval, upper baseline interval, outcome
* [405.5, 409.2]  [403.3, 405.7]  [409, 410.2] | -0.18 nm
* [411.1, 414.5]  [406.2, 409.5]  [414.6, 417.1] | 0.04 nm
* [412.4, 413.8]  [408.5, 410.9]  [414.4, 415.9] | -0.05 nm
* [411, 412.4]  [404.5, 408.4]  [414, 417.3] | 0.07 nm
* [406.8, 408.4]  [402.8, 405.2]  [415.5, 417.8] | 0.12 nm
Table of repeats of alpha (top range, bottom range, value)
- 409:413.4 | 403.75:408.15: 0.90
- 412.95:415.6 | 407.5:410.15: 1.17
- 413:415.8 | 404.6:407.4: 1.03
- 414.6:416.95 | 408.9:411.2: 1.26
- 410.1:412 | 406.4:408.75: 0.91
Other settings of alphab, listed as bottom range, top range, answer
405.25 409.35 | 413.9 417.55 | 1.10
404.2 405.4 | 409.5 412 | 0.88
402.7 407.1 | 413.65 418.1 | 1.05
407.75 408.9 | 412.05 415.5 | 1.10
